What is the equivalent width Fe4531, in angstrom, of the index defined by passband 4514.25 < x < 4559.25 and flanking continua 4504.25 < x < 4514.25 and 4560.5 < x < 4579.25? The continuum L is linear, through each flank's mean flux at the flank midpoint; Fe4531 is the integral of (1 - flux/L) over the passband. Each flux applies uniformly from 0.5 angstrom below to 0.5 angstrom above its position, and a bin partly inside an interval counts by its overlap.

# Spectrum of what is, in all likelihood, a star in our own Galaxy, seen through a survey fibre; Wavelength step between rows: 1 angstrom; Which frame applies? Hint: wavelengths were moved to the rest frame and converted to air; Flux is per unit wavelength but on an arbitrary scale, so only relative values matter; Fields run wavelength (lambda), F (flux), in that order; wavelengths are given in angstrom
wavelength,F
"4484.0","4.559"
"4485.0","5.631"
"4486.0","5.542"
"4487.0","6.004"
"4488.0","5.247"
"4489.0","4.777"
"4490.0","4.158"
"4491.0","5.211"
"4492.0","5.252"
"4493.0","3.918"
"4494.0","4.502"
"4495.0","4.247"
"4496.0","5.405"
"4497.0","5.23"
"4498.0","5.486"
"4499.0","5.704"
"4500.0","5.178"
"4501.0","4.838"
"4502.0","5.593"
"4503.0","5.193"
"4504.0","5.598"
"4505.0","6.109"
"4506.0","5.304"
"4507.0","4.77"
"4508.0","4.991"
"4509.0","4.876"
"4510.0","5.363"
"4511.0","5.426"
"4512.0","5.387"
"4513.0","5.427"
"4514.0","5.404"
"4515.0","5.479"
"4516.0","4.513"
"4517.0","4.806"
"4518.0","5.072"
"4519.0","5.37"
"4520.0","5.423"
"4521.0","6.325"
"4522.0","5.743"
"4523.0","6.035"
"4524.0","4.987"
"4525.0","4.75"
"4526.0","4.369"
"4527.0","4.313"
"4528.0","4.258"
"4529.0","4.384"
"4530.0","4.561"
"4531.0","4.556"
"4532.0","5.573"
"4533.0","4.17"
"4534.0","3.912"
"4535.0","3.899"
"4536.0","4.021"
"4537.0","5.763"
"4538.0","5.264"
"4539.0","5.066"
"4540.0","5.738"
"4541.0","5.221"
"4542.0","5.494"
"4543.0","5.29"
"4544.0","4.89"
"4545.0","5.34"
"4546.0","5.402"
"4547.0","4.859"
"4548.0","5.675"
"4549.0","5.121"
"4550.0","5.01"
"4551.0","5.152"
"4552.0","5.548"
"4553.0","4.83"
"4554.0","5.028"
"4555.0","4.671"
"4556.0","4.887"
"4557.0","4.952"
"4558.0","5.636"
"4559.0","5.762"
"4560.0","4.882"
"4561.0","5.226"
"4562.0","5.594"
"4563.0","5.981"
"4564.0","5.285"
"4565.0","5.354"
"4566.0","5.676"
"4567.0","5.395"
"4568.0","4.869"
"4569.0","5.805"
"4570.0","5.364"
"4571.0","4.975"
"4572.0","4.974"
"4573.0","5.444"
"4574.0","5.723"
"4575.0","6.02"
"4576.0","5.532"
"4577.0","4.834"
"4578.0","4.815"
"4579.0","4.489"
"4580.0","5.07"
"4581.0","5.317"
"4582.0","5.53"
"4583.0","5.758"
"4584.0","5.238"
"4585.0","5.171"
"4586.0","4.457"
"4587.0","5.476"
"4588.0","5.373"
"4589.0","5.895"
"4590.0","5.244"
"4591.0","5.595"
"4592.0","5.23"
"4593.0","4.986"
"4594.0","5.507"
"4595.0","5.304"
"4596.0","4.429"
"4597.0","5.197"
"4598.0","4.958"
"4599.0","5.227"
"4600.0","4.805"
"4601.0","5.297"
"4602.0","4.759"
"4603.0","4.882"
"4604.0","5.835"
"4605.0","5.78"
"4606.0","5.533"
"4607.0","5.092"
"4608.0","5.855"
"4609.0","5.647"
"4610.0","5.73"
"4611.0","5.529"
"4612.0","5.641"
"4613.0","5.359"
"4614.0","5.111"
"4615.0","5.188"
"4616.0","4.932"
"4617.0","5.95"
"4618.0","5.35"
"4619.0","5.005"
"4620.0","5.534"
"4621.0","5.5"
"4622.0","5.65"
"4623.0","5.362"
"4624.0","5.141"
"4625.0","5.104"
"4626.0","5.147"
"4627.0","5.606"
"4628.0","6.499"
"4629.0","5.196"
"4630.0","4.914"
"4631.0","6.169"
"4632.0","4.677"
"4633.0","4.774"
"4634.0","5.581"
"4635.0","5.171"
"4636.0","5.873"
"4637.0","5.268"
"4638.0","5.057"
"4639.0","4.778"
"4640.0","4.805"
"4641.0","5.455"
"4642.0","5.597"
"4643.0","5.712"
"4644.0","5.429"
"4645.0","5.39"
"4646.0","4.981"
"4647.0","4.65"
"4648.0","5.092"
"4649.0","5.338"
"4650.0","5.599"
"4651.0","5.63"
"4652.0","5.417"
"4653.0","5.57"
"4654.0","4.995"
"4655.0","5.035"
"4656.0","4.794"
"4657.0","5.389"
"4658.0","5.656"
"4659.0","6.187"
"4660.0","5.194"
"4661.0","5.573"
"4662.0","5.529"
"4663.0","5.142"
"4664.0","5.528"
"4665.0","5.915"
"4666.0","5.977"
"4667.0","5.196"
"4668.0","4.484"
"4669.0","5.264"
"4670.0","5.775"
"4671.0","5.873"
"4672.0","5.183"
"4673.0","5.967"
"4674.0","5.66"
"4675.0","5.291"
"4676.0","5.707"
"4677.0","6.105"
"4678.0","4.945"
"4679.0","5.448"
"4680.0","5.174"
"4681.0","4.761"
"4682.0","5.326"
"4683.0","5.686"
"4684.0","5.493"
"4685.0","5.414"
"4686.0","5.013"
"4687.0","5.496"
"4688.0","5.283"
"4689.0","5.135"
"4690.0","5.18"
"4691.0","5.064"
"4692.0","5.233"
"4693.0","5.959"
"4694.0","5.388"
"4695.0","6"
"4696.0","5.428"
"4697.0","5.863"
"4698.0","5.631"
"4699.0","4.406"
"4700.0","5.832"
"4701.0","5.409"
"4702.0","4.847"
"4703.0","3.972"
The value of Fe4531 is 2.4 angstrom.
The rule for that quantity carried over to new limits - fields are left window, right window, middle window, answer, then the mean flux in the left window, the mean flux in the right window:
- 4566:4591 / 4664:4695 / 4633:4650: 0.4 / 5.3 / 5.42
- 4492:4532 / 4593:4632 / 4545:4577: -0.5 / 5.11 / 5.35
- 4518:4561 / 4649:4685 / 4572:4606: -0.3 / 5.05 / 5.44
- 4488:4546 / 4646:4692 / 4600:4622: -0.6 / 5.06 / 5.37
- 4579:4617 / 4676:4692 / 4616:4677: -1.0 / 5.29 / 5.31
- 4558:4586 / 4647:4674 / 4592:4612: 0.3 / 5.33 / 5.42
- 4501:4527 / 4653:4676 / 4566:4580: 0.2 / 5.26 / 5.45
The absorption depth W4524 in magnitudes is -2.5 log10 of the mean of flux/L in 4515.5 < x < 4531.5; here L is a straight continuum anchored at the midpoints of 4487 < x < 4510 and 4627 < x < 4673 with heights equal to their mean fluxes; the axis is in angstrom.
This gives 0.038 mag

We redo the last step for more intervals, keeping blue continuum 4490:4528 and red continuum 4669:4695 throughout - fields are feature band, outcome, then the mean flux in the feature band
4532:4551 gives 0.038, 5.03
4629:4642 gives 0.027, 5.22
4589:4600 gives 0.022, 5.18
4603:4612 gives -0.055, 5.58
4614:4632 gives -0.012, 5.4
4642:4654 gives 0.007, 5.34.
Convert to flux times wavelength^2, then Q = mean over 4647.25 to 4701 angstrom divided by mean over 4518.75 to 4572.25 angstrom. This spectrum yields 1.1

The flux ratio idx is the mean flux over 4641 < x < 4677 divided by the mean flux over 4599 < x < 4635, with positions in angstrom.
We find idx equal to 1.01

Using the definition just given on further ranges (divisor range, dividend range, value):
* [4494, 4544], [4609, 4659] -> 1.05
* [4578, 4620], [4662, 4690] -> 1.02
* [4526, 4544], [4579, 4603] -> 1.08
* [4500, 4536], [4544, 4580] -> 1.04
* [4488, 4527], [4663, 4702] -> 1.05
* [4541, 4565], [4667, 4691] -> 1.02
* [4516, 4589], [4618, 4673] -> 1.04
